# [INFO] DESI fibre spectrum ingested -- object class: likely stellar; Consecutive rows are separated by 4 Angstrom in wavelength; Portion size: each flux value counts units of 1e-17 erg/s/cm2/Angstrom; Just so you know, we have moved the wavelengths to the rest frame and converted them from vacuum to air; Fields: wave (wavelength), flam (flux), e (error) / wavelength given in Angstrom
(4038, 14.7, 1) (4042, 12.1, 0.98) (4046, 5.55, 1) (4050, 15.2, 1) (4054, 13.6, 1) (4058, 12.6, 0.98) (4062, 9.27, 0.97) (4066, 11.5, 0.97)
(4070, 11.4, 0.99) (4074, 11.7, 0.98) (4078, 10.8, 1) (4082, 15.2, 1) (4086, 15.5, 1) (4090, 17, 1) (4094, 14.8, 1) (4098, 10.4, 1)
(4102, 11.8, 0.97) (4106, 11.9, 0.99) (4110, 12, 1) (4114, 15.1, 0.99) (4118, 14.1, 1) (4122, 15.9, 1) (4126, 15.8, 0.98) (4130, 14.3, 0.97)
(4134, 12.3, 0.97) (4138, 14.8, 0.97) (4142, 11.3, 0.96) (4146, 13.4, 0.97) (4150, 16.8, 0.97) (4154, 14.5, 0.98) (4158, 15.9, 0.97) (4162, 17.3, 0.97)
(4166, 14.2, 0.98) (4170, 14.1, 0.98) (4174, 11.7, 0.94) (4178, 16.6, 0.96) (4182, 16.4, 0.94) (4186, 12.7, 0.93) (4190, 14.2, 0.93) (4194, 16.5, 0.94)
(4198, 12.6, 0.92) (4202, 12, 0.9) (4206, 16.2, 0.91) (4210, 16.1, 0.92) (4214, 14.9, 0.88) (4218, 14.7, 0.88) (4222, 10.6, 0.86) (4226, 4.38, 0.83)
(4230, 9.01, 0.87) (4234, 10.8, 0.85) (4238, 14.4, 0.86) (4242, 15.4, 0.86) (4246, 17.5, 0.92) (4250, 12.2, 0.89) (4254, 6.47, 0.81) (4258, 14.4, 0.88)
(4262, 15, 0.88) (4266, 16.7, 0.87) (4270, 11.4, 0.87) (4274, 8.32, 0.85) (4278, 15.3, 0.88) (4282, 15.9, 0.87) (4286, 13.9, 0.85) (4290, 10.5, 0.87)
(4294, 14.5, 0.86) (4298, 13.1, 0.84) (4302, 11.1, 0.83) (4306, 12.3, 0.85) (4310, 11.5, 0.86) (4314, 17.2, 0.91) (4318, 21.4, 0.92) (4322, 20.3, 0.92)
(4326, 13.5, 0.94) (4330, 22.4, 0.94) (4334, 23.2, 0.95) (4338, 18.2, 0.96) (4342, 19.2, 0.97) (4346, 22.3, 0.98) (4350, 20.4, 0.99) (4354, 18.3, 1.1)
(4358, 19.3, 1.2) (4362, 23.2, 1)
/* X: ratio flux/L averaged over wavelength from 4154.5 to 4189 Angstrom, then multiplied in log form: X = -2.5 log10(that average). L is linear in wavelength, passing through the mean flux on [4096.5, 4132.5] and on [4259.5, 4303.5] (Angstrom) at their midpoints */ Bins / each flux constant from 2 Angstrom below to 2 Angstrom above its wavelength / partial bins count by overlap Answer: -0.108 mag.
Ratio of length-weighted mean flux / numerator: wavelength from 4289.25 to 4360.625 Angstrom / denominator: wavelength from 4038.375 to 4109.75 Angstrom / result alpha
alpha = 1.4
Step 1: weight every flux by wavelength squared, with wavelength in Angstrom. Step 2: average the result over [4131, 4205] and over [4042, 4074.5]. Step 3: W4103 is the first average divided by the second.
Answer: 1.33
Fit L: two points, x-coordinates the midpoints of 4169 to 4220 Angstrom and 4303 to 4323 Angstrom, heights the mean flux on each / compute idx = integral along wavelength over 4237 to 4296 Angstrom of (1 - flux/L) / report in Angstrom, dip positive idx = 7.7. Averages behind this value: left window 14.5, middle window 13.4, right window 16.1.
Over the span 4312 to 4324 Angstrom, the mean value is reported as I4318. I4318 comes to 19.6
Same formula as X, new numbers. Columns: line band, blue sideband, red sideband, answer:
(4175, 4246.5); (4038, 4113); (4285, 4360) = 0.108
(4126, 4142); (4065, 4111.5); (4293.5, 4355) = 0.002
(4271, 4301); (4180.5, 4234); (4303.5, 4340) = 0.244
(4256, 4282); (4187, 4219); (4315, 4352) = 0.254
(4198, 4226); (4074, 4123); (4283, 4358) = 0.151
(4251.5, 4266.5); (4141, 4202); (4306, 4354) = 0.304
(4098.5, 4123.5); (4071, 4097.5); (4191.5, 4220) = 0.064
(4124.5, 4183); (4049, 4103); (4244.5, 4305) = -0.129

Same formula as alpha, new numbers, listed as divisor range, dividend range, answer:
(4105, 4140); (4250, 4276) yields 0.86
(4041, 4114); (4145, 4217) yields 1.19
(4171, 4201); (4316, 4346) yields 1.39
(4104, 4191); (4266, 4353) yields 1.12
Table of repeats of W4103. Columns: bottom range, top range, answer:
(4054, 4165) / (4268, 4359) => 1.31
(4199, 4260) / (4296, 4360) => 1.48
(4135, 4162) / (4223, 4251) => 0.85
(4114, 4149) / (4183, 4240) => 0.94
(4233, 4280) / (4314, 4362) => 1.56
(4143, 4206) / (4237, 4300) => 0.96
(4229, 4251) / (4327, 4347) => 1.60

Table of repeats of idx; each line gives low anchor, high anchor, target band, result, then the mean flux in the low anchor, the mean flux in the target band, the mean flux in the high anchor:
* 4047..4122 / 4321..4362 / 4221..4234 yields 6.6 Angstrom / 13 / 8.23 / 19.9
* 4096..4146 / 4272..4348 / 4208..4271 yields 9.4 Angstrom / 13.3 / 12.8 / 16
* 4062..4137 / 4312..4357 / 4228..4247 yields 4.3 Angstrom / 13.3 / 13.2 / 19.7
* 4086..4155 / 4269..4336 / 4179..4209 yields -0.2 Angstrom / 13.9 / 14.5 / 15.1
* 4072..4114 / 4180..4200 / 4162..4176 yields 0.3 Angstrom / 13.2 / 13.9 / 14.5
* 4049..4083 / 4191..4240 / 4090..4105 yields -0.8 Angstrom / 12.2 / 12.9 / 12.7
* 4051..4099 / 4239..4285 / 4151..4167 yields -3.0 Angstrom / 12.9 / 15.6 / 13.5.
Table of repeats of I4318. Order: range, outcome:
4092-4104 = 12.3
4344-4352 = 21.4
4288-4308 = 12.3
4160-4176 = 14.3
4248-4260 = 11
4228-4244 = 12.4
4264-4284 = 13.5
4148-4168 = 15.7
